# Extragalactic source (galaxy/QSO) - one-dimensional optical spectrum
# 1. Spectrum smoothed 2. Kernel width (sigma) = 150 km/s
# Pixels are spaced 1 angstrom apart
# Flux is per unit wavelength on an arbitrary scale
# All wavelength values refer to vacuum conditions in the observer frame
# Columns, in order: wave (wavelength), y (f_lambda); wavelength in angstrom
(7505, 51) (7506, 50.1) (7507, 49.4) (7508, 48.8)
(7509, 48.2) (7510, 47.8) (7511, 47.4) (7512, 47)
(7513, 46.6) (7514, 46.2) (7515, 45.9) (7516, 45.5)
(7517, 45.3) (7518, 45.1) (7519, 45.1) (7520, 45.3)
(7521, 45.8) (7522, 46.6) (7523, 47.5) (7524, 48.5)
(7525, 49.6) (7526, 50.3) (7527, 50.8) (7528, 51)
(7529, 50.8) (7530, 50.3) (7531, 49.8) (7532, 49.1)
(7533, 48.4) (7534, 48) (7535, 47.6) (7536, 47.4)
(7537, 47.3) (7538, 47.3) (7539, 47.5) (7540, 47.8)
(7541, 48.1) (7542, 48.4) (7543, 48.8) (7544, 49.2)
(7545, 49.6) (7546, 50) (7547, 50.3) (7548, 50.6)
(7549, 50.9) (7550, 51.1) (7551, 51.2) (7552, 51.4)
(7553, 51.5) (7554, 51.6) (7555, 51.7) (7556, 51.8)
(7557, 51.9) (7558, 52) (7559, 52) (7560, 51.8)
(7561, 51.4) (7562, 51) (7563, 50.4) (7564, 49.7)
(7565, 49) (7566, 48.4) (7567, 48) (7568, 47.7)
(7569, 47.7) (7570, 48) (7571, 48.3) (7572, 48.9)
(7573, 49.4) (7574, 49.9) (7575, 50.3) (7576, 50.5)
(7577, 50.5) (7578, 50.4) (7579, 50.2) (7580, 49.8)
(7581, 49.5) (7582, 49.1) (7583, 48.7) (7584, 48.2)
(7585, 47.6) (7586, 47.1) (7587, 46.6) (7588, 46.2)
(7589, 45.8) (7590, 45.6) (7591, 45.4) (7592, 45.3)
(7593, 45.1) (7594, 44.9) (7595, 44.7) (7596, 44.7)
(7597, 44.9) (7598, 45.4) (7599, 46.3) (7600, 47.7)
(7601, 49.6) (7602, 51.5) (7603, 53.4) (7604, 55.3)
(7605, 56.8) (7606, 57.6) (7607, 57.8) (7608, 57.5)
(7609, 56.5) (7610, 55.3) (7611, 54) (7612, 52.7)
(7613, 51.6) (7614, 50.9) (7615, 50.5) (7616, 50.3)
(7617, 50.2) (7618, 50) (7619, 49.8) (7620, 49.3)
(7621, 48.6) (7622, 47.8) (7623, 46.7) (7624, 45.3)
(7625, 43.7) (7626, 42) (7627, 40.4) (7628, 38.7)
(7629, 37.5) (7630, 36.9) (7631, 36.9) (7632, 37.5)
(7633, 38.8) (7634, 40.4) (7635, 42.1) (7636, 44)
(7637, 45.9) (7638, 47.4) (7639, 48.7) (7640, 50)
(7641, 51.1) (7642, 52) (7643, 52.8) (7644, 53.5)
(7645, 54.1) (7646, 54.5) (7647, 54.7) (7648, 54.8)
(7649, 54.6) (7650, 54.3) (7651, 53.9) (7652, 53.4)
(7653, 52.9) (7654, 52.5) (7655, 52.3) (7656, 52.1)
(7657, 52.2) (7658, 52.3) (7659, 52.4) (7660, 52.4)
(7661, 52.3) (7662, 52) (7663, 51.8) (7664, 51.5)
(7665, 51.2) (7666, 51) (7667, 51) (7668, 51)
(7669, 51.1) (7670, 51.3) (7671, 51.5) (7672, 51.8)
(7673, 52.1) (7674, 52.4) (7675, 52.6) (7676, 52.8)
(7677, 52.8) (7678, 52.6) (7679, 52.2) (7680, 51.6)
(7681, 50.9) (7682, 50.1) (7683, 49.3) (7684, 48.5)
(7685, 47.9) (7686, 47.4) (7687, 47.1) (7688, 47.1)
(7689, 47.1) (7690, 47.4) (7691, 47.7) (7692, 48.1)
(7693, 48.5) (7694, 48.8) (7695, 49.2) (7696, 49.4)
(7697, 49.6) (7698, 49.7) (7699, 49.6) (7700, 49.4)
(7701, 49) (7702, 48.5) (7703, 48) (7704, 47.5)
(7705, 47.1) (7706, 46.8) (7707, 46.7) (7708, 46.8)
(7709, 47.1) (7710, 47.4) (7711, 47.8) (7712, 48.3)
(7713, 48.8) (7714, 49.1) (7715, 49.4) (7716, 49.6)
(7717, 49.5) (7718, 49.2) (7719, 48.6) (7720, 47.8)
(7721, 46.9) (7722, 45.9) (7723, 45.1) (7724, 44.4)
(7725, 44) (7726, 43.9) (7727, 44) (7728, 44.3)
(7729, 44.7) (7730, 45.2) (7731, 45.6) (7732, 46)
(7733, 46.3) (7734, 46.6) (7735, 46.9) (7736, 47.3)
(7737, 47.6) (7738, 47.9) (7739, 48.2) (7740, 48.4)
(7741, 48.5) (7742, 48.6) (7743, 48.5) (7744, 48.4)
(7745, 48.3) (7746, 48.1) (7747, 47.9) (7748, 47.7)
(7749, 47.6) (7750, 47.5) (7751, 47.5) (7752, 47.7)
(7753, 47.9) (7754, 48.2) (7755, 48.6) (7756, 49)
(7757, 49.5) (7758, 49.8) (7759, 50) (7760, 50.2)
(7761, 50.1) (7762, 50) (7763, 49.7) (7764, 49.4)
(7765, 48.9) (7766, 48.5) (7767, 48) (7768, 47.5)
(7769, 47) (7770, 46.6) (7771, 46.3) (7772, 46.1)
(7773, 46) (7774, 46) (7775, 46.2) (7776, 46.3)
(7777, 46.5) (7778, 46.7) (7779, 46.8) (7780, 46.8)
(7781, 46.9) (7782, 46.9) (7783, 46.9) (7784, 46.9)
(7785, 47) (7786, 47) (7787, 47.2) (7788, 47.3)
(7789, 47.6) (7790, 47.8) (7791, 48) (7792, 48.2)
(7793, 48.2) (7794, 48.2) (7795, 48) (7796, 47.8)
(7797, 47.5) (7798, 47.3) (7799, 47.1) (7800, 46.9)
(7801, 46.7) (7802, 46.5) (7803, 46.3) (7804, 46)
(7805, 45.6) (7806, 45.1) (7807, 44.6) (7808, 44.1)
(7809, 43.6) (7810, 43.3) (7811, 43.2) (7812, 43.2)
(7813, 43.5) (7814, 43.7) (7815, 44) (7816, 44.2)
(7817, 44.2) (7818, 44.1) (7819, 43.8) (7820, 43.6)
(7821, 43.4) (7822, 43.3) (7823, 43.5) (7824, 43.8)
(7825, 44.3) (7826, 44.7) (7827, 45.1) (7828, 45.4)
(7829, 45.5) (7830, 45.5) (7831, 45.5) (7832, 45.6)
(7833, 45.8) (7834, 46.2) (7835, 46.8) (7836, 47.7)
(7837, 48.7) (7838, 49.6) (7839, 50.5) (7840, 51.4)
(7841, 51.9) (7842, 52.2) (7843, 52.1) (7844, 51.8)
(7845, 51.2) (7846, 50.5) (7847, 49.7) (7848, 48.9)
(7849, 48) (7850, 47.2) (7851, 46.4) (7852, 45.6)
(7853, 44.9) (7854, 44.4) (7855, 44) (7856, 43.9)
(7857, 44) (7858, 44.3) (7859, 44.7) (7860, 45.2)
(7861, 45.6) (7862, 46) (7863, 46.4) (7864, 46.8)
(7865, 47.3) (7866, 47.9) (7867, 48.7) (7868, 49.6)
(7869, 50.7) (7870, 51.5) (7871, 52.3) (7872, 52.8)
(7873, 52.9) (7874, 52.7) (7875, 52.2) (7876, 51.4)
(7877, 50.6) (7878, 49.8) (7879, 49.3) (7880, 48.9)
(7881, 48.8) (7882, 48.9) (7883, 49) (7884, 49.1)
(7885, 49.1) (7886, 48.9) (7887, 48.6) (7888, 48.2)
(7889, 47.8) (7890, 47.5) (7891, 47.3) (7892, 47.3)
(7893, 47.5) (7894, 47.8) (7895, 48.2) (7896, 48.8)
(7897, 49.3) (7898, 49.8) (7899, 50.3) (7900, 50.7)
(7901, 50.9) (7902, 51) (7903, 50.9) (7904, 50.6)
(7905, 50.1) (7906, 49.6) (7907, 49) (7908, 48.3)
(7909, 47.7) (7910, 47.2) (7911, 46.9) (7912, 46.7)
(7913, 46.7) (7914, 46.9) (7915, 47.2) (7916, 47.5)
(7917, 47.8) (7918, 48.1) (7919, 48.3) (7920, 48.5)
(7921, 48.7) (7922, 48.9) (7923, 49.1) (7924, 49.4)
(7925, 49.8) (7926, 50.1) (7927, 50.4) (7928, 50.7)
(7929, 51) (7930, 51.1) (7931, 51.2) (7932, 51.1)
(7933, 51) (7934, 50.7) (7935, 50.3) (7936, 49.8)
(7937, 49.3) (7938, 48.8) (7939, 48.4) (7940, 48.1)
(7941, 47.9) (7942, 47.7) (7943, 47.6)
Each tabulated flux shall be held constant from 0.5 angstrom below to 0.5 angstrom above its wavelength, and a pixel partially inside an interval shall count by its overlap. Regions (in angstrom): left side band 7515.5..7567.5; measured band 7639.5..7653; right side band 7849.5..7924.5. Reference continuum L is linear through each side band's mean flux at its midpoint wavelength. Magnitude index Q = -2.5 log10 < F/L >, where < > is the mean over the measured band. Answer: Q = -0.093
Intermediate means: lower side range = 49.2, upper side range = 48.4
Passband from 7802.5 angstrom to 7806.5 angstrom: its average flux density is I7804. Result 45.8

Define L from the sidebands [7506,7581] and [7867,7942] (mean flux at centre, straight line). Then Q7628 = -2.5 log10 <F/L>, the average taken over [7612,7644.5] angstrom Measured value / 0.07 mag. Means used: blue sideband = 49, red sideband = 49.4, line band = 46.1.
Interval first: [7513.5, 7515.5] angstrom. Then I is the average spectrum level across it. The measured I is 46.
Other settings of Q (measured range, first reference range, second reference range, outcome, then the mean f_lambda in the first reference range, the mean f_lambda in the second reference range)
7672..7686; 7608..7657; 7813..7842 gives -0.07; 48.8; 45.9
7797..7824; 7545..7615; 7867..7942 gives 0.11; 50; 49.4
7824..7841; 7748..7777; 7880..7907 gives 0.04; 48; 49.1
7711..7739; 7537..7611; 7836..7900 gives 0.05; 49.7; 48.7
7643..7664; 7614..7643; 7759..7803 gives -0.16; 45.3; 47.5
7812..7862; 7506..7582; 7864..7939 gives 0.07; 49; 49.3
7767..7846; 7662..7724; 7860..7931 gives 0.06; 49.3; 49.1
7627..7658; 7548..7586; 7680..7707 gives 0.02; 50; 48.5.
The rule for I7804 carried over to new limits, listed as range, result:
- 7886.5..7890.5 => 48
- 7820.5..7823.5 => 43.4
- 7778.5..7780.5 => 46.8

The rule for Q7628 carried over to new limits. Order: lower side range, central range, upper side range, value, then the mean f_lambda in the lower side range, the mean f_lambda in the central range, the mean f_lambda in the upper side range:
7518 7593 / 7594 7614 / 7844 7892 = -0.06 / 49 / 51.6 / 48.3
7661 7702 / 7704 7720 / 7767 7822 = 0.02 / 50.2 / 48.1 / 46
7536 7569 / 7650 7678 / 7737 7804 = -0.07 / 49.9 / 52.1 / 47.7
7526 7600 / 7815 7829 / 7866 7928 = 0.12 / 48.9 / 44.2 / 49.2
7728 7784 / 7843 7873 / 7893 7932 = 0.02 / 47.6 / 47.8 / 49.1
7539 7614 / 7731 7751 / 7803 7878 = 0.01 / 49.9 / 47.6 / 46.9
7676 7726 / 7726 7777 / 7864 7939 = 0.02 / 48.4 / 47.6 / 49.3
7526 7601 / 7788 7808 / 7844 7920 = 0.04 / 48.9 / 47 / 48.4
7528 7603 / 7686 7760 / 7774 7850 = -0.01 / 48.9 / 47.7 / 46.6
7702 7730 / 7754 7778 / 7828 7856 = -0.02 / 47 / 48.1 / 47.9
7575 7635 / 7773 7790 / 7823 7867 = 0.01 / 47.8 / 46.8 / 47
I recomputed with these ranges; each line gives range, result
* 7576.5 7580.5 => 50.2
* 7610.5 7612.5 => 53.4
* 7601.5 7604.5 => 53.4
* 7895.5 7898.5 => 49.3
